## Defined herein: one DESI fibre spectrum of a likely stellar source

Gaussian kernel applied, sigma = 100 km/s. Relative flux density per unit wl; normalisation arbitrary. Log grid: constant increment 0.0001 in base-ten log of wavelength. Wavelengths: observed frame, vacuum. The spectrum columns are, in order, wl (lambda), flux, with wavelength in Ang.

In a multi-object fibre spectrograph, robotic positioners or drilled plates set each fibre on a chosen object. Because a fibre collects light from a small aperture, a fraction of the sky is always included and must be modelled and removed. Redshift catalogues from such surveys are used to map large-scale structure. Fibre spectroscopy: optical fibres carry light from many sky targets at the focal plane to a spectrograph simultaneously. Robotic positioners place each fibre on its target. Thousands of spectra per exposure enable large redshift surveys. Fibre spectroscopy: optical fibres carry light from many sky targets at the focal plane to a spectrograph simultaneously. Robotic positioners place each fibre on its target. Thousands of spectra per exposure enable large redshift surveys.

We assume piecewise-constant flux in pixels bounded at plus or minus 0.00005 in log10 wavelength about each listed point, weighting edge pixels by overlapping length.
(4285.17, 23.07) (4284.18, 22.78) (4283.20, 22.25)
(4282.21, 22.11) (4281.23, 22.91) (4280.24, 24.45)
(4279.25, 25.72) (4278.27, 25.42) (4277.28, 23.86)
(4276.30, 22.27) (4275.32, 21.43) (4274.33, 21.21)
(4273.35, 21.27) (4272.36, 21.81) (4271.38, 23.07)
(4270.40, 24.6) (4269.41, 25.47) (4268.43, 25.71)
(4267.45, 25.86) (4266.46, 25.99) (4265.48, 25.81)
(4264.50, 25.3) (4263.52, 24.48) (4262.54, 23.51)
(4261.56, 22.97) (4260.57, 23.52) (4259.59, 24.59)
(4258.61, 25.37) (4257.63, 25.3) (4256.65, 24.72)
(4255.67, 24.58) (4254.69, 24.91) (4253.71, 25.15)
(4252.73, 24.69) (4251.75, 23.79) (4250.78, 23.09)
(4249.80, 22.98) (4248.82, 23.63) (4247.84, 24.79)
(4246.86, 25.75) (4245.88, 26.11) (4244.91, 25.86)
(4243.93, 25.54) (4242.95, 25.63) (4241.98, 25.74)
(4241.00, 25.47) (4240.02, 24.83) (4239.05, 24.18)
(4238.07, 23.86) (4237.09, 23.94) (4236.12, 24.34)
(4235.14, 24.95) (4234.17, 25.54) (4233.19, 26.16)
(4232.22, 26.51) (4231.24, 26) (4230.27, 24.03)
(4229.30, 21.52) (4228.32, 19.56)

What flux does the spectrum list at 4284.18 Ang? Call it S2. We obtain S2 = 22.78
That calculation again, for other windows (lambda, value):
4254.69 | 24.91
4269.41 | 25.47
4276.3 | 22.27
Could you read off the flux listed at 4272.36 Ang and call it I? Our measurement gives 21.81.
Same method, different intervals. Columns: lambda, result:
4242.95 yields 25.63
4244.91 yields 25.86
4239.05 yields 24.18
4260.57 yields 23.52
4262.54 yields 23.51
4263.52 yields 24.48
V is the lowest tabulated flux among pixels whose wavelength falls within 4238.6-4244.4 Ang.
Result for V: 24.18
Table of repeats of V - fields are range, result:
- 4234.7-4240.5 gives 23.86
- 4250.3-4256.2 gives 23.09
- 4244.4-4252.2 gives 22.98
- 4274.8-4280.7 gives 21.43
